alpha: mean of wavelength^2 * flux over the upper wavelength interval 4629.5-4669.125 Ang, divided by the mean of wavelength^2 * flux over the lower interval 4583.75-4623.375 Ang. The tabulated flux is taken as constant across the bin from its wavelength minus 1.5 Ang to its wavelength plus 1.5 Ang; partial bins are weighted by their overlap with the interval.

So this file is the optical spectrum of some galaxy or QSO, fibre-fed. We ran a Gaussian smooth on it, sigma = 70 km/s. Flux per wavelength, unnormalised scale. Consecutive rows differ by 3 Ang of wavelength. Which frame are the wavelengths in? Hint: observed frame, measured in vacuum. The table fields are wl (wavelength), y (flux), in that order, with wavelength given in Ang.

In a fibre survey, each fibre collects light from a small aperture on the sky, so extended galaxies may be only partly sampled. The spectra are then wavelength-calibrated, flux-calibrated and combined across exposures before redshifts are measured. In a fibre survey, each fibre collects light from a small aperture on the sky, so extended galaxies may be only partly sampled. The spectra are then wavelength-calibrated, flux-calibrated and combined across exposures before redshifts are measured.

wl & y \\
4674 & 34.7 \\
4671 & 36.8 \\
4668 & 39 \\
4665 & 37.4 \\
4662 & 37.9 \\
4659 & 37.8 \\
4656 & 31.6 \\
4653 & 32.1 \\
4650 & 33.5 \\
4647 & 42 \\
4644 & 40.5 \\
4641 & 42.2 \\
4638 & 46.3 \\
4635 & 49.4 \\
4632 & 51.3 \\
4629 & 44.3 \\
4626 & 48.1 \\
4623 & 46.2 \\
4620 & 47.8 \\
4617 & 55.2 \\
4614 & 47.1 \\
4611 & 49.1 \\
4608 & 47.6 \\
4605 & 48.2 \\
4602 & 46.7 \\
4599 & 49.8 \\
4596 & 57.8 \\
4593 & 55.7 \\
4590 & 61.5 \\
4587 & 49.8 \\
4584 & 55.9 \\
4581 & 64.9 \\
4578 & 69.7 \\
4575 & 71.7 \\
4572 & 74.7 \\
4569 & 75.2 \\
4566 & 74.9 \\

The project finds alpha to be 0.80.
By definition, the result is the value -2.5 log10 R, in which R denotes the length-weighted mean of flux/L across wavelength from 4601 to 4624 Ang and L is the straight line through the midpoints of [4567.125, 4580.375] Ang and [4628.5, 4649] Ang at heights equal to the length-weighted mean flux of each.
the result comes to 0.15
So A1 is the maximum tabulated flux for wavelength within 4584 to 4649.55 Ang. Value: 61.5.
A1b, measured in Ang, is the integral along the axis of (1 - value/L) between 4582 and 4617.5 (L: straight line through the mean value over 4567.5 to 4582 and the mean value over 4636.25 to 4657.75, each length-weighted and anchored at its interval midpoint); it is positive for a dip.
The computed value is 4.6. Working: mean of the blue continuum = 71.5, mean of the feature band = 52.1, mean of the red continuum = 38.4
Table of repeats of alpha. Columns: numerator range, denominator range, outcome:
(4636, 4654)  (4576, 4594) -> 0.68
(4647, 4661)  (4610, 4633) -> 0.73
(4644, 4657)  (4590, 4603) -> 0.68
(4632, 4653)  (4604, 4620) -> 0.87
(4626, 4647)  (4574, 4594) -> 0.76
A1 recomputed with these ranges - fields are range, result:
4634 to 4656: 49.4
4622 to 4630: 48.1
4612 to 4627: 55.2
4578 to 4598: 69.7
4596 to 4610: 57.8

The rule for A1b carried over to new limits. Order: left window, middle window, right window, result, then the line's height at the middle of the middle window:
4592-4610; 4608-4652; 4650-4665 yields -3.25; 42.7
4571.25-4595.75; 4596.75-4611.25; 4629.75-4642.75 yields 1.98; 56.4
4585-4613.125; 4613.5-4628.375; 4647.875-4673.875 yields -0.83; 46.1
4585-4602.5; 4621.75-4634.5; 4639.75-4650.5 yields -0.87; 44.7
